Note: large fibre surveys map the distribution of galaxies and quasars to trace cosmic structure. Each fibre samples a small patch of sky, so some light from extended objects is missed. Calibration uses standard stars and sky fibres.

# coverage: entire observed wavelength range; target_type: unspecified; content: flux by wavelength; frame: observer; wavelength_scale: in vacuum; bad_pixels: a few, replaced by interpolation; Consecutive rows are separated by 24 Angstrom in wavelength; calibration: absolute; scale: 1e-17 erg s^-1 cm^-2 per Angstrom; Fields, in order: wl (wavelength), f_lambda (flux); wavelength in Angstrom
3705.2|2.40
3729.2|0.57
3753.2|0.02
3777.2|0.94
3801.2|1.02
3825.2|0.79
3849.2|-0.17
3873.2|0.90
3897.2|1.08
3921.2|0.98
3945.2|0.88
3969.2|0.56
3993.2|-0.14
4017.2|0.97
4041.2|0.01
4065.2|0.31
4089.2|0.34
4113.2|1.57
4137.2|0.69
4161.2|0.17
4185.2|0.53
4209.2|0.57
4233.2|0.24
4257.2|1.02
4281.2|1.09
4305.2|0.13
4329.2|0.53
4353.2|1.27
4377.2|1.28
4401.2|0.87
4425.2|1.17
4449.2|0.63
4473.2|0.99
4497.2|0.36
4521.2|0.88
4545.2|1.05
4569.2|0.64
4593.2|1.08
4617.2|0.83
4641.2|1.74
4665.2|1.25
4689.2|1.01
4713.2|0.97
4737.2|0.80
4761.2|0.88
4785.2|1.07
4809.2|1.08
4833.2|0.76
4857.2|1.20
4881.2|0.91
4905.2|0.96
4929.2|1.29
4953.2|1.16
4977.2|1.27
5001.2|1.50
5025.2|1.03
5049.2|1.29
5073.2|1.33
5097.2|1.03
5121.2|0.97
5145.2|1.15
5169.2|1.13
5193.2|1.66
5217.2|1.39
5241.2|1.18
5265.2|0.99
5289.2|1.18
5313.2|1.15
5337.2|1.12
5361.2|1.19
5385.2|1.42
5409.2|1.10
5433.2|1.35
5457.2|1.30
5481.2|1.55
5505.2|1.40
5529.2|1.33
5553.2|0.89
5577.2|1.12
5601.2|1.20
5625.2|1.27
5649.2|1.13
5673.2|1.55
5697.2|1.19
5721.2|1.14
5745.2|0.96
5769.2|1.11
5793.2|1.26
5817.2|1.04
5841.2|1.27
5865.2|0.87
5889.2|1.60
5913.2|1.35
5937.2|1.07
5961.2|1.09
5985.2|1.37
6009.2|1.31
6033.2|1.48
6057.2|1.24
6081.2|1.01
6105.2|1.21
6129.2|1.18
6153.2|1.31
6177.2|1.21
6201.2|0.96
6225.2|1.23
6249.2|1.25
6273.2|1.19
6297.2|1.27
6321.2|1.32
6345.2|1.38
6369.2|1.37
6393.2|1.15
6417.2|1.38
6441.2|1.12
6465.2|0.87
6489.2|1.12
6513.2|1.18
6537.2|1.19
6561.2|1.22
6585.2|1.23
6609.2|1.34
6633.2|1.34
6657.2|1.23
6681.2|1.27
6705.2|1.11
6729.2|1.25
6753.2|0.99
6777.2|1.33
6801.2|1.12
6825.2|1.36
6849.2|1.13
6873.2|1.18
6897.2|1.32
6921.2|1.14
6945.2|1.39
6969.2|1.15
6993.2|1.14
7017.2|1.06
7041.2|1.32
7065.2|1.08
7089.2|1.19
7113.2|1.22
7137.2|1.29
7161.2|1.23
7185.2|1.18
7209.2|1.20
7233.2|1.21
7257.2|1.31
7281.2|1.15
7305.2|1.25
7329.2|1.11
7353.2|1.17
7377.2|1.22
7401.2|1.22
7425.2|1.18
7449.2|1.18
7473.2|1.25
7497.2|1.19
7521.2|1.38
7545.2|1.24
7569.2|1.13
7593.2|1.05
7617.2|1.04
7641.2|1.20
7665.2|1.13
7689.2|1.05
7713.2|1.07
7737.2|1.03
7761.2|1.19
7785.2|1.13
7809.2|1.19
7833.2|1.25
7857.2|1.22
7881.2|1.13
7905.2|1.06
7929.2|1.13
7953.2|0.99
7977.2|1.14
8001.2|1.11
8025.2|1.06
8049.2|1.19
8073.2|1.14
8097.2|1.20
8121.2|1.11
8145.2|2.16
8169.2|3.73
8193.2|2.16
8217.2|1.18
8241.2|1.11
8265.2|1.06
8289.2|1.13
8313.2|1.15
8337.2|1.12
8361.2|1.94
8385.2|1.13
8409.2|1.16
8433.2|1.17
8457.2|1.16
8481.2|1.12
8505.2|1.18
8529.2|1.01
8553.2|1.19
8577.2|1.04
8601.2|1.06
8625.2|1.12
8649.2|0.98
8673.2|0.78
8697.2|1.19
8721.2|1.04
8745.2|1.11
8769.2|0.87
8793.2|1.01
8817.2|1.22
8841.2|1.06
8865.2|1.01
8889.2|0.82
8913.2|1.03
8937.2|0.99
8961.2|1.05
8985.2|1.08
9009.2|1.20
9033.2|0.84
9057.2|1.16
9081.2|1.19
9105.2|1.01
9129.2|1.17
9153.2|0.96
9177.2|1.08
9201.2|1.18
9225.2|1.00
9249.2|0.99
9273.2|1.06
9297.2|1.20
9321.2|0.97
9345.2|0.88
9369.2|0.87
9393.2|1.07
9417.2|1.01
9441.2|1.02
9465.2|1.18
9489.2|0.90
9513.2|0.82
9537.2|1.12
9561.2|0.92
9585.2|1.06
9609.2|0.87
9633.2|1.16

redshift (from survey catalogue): 0.243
